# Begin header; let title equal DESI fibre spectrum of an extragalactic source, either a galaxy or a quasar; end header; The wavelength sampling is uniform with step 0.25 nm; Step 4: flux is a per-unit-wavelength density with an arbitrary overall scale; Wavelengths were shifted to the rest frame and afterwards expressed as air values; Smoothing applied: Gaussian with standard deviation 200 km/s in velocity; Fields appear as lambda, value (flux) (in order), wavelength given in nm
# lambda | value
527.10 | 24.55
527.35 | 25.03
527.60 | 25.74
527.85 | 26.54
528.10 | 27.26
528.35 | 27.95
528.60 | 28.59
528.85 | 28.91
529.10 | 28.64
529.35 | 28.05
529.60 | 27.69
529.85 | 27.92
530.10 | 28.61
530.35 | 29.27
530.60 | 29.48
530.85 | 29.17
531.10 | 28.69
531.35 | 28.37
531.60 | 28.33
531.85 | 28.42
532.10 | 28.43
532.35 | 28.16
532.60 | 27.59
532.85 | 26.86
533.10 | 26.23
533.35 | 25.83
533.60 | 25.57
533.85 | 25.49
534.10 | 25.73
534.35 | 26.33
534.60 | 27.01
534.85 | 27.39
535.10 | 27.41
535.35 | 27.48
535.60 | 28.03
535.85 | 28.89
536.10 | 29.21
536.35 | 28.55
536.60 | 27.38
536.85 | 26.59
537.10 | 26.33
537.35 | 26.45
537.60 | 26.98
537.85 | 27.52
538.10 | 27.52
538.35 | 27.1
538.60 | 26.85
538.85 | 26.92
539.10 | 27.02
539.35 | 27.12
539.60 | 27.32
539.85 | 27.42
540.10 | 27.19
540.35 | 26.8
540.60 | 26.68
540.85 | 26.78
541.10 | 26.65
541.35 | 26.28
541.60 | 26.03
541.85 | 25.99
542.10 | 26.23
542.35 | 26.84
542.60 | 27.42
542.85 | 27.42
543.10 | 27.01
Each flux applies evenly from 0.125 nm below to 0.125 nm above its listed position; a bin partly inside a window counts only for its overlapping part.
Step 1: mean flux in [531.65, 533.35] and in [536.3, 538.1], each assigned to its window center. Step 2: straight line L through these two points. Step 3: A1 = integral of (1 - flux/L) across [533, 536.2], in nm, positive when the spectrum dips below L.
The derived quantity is 0.04 nm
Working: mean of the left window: 27.5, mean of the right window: 27.1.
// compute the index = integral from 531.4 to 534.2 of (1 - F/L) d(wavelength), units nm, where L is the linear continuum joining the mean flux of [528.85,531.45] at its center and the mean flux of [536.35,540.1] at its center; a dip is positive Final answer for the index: 0.11 nm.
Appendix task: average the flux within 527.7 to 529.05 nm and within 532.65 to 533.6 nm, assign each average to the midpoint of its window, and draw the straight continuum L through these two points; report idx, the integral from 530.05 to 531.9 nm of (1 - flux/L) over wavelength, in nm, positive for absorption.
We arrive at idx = -0.12 nm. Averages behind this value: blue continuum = 27.9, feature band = 28.8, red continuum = 26.3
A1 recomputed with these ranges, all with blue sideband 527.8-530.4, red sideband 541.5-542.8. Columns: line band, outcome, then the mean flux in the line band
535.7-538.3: -0.033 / 27.5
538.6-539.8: -0.008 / 27.1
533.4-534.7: 0.073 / 26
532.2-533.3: 0.022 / 27.1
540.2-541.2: 0.000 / 26.7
